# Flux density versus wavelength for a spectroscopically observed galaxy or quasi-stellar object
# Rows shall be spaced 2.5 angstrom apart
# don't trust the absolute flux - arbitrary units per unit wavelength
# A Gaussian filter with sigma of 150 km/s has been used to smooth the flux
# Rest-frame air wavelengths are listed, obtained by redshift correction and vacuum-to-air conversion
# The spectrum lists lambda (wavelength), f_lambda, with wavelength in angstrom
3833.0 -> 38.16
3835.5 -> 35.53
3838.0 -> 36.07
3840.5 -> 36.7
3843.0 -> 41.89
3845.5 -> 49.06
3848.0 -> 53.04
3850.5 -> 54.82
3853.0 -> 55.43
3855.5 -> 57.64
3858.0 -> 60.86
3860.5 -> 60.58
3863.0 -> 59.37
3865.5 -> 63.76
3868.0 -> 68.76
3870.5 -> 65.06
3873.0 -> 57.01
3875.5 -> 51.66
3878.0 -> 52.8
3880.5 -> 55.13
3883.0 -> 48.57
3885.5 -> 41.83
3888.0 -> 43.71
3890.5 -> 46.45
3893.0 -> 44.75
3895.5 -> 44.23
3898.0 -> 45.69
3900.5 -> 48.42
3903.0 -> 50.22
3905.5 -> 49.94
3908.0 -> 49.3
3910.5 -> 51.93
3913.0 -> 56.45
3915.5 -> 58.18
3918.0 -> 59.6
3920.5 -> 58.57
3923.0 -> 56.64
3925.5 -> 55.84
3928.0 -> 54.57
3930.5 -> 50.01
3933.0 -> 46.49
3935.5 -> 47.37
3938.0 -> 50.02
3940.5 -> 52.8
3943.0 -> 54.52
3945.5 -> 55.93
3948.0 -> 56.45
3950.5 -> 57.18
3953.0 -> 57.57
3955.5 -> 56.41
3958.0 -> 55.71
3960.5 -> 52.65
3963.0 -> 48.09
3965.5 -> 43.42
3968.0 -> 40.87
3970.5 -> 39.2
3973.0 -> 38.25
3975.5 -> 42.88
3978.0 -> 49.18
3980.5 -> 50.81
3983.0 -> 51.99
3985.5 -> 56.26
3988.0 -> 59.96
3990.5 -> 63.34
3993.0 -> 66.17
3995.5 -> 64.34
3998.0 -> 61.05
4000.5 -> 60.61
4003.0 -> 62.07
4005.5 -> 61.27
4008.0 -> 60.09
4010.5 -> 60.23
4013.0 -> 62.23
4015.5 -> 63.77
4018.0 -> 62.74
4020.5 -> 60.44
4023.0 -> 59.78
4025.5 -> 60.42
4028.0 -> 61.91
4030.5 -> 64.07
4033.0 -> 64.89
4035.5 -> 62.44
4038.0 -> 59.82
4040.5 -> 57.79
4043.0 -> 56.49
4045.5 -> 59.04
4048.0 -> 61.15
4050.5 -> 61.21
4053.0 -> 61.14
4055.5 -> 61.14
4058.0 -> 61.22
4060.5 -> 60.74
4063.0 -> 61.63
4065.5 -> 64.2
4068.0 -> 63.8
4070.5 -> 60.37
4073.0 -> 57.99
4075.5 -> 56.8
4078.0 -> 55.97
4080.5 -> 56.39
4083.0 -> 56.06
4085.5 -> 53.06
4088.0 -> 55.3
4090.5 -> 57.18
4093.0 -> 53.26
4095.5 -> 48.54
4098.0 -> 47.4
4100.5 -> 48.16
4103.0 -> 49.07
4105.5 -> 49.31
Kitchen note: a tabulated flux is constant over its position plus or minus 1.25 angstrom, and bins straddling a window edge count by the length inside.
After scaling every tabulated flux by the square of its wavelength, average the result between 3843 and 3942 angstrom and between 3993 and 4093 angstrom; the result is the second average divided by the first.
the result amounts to 1.22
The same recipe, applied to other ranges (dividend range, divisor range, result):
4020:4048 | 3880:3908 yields 1.38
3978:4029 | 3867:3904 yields 1.26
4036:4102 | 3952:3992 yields 1.20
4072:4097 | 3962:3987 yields 1.26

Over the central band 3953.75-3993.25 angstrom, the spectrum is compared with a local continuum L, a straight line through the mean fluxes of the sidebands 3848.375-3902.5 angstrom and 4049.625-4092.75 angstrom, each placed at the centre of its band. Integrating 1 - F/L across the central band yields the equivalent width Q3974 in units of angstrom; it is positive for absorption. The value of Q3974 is 3.9 angstrom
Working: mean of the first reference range 53.6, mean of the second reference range 58.9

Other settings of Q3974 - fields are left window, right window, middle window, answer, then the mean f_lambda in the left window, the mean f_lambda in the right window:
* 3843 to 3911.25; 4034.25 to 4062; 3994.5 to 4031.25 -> -1.8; 52.8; 60.2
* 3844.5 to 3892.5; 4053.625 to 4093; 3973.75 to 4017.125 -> -0.9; 54.9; 58.7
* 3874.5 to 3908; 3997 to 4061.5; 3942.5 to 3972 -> 1.5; 48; 61.1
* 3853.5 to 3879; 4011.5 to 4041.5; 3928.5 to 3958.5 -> 3.6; 59.7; 61.7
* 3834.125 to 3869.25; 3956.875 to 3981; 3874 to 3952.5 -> -4.3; 52.3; 45.9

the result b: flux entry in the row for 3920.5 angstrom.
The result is 58.57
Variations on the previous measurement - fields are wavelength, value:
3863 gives 59.37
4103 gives 49.07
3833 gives 38.16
